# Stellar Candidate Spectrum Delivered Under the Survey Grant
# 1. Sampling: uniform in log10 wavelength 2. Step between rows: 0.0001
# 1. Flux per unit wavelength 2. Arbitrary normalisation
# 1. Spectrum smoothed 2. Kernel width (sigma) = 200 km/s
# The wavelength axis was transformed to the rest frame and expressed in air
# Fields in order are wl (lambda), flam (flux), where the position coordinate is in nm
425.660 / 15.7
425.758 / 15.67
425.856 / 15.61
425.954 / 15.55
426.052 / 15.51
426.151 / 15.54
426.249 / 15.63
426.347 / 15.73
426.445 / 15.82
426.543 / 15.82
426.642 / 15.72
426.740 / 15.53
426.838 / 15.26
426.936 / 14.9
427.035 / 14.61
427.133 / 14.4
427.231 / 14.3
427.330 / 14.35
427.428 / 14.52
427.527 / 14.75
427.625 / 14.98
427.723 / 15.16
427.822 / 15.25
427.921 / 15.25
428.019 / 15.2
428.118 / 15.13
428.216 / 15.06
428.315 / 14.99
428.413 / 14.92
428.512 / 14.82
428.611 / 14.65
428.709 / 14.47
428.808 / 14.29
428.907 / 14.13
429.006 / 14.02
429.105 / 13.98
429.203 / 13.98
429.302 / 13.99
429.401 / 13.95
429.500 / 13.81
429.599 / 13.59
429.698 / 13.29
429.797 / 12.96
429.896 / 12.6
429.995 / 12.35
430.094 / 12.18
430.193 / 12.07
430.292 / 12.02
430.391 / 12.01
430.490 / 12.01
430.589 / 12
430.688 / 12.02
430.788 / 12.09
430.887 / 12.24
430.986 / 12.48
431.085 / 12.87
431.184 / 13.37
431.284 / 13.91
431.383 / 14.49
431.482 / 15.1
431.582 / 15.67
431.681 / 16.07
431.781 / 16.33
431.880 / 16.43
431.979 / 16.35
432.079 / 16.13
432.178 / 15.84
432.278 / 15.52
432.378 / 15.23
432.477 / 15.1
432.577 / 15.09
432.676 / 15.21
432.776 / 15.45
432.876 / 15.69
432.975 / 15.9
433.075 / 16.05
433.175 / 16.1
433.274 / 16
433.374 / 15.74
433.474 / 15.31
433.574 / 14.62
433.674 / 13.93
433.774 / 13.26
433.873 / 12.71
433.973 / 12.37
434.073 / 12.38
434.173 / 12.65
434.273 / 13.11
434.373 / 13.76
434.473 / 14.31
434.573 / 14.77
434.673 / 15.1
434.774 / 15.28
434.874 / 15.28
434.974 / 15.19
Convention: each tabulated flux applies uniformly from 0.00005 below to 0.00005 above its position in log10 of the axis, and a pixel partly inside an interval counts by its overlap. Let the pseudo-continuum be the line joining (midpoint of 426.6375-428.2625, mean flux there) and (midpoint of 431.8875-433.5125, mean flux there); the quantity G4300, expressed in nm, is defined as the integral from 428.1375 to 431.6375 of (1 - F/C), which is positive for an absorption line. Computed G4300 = 0.41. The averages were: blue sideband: 14.9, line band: 13.5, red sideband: 15.7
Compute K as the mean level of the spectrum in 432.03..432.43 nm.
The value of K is 15.7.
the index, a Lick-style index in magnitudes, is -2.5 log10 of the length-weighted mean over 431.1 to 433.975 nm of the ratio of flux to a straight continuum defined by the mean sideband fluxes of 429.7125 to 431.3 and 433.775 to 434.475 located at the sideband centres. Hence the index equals -0.19 mag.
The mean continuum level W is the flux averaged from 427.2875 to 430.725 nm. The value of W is 13.9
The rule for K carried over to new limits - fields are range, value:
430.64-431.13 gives 12.3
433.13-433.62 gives 15.6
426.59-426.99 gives 15.3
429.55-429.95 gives 13.1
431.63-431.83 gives 16.2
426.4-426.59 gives 15.8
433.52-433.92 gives 13.7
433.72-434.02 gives 12.8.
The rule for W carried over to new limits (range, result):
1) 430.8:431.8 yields 14.1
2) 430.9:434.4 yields 14.7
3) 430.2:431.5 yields 12.7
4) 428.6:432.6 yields 13.9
